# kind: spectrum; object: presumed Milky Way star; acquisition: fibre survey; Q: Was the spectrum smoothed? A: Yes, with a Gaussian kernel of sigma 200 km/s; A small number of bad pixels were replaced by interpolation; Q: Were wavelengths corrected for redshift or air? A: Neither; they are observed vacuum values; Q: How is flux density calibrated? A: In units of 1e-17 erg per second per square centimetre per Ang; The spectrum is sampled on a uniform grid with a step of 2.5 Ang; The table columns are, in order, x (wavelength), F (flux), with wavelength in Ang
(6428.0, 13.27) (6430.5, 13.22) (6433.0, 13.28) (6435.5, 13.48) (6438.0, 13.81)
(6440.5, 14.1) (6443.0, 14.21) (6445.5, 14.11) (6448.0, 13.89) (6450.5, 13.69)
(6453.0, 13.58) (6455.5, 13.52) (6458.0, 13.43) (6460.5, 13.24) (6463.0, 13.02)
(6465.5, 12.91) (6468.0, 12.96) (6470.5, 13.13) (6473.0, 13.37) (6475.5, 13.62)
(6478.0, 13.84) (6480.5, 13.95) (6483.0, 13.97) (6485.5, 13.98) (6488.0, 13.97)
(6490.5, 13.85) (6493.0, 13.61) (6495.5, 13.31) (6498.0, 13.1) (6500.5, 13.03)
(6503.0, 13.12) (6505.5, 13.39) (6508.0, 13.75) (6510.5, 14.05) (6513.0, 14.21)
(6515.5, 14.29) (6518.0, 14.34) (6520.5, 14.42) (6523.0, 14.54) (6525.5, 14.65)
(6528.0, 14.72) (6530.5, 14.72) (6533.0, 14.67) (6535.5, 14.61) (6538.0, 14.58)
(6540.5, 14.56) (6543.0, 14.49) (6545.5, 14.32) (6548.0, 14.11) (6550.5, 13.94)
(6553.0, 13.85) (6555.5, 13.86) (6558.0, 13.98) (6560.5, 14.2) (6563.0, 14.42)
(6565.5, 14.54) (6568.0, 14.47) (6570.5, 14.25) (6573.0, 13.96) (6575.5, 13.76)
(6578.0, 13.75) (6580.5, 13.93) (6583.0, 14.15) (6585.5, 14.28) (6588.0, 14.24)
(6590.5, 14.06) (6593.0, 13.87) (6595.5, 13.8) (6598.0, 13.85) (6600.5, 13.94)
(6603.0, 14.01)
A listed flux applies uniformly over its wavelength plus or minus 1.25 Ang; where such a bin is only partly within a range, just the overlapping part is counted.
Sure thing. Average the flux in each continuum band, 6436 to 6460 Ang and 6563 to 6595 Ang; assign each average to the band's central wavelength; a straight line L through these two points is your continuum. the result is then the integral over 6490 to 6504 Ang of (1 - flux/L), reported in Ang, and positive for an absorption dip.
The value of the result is 0.60 Ang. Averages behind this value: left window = 13.8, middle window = 13.3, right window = 14.1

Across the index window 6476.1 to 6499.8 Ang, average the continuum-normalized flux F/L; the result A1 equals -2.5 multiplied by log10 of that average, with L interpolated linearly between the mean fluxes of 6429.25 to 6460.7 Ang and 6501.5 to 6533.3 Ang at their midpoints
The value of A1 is 0.02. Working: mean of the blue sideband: 13.7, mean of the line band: 13.7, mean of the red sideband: 14.2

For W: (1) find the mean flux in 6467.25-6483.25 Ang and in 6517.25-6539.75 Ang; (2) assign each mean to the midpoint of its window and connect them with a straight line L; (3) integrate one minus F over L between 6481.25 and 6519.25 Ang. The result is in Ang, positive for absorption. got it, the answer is 0.8 Ang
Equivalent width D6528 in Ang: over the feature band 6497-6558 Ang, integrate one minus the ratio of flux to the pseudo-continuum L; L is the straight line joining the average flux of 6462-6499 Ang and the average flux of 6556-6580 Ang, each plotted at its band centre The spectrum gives -1.3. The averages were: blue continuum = 13.5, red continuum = 14.1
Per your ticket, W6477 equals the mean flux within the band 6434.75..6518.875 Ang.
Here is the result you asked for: 13.6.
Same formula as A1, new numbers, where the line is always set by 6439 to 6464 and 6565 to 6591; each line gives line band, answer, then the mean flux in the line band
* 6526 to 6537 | -0.054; 14.7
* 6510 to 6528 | -0.037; 14.4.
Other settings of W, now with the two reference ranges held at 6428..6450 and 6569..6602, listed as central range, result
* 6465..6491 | 0.4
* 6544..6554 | -0.1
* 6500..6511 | 0.3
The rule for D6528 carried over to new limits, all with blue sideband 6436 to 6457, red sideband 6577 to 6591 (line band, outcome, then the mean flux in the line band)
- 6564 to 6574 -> -0.2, 14.3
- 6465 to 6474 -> 0.5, 13.1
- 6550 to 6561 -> 0.1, 14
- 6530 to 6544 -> -0.6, 14.6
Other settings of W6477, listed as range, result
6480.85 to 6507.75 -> 13.6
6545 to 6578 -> 14.1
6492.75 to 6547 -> 14.1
